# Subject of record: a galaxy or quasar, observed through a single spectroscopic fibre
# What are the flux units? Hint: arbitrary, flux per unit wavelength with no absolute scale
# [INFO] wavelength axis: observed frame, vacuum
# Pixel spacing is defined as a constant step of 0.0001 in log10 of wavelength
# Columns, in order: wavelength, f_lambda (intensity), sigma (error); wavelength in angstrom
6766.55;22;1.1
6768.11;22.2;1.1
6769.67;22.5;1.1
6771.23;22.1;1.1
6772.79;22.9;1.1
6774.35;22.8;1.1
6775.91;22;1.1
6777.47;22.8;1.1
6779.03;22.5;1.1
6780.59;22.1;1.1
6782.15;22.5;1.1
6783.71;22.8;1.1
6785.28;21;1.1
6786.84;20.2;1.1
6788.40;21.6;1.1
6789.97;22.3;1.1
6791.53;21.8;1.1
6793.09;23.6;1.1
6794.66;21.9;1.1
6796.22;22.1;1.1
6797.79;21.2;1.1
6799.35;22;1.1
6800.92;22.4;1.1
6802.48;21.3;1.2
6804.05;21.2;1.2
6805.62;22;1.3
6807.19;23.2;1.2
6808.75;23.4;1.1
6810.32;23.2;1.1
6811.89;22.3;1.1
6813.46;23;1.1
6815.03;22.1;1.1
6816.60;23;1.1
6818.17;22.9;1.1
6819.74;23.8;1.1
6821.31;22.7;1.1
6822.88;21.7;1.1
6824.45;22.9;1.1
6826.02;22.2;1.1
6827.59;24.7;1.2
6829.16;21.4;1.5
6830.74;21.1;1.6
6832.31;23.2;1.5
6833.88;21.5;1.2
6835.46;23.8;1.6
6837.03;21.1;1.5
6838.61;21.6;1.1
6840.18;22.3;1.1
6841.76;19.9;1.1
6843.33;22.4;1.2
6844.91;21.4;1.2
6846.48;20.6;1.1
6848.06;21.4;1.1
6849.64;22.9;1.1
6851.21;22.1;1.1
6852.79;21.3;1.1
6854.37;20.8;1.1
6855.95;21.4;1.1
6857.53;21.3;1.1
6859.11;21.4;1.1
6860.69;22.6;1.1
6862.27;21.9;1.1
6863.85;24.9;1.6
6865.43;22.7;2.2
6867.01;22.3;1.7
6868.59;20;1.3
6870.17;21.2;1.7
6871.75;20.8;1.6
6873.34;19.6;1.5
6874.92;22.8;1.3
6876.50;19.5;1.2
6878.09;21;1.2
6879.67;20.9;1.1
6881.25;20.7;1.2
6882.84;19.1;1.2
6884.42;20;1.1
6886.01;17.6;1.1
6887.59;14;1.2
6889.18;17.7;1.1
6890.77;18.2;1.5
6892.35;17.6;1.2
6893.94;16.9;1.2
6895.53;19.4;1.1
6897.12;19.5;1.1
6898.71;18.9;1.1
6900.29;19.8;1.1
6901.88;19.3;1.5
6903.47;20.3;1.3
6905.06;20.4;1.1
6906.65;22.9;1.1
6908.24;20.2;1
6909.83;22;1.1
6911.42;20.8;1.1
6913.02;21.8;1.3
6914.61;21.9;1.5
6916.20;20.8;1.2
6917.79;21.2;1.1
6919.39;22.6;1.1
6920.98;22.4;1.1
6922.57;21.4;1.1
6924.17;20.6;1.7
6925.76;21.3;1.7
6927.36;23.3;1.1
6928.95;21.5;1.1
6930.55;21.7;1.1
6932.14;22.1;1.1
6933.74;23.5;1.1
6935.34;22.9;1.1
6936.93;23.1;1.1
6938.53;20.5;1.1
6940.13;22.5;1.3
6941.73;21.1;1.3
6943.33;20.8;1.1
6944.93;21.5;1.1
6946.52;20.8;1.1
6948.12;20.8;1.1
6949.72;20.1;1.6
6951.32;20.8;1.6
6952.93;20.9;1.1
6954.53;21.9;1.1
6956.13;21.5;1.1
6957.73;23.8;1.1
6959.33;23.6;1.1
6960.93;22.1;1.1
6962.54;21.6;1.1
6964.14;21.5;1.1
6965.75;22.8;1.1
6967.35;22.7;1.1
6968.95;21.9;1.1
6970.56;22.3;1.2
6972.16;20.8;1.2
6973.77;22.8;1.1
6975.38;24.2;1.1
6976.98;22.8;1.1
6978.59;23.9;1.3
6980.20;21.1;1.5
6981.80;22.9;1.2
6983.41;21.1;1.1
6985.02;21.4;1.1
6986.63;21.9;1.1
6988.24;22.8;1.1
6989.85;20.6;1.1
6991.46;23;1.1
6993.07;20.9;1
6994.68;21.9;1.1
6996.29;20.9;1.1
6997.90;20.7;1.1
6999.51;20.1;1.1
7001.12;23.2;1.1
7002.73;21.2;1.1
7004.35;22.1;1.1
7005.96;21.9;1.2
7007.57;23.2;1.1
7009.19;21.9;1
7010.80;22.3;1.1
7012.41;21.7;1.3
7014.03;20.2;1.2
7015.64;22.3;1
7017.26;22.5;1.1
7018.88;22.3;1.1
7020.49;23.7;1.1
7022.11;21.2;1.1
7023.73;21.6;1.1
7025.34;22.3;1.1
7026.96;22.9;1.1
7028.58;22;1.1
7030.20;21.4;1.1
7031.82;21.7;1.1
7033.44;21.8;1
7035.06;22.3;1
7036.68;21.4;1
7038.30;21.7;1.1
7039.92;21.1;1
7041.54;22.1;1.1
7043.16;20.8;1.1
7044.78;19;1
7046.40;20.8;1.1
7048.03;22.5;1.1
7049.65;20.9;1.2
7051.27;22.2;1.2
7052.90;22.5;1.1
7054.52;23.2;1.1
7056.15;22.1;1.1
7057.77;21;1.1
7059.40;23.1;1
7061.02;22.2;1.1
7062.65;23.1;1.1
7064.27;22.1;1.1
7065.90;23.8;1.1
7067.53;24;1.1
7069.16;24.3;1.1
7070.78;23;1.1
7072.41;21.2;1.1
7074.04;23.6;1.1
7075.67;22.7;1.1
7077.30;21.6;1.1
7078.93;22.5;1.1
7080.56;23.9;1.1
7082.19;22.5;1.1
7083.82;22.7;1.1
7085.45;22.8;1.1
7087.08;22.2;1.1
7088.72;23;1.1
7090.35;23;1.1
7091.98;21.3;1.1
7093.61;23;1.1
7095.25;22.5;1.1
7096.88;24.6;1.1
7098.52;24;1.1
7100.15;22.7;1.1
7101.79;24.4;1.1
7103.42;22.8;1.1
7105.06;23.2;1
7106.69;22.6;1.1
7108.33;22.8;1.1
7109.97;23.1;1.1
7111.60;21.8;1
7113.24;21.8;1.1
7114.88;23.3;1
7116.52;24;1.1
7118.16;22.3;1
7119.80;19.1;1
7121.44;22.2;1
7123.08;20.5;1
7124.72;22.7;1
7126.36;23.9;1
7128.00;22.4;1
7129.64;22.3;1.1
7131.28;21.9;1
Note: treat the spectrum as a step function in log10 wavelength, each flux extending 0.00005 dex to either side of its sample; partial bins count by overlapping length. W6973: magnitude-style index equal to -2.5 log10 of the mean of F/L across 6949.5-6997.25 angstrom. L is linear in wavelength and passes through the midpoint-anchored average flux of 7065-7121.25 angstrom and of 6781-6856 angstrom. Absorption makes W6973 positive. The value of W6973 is 0.02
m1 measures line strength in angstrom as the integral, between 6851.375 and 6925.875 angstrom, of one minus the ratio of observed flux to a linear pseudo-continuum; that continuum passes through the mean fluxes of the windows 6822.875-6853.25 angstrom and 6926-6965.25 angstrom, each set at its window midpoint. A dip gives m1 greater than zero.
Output 4.6 angstrom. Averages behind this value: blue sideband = 22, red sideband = 21.8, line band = 20.6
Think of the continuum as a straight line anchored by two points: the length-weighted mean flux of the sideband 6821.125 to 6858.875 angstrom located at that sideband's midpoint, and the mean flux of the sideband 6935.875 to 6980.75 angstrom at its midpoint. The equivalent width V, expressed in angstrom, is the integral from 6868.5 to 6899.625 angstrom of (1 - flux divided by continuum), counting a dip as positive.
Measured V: 3.8 angstrom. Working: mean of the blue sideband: 21.9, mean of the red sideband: 21.9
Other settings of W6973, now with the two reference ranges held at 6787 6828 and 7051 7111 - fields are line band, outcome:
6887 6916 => 0.15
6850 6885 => 0.06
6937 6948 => 0.07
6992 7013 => 0.05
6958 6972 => 0.02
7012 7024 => 0.04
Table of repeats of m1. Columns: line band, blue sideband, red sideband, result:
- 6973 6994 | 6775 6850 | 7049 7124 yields 0.2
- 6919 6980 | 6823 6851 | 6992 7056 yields -0.4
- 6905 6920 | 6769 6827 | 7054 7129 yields 0.7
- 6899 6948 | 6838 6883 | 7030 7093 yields 0.5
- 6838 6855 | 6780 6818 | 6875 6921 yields -0.3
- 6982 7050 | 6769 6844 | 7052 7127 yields 2.6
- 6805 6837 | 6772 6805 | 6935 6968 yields -1.0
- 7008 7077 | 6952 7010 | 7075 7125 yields 0.7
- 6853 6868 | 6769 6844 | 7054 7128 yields 0.2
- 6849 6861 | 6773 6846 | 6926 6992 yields 0.3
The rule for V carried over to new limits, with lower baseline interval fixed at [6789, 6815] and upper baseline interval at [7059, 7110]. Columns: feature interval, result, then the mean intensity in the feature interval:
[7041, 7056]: 0.85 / 21.6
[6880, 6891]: 2.05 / 18.3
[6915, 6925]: 0.46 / 21.5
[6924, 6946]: 0.67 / 21.9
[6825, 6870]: 0.94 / 21.9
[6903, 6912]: 0.56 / 21.1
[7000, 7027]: 0.80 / 22.1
